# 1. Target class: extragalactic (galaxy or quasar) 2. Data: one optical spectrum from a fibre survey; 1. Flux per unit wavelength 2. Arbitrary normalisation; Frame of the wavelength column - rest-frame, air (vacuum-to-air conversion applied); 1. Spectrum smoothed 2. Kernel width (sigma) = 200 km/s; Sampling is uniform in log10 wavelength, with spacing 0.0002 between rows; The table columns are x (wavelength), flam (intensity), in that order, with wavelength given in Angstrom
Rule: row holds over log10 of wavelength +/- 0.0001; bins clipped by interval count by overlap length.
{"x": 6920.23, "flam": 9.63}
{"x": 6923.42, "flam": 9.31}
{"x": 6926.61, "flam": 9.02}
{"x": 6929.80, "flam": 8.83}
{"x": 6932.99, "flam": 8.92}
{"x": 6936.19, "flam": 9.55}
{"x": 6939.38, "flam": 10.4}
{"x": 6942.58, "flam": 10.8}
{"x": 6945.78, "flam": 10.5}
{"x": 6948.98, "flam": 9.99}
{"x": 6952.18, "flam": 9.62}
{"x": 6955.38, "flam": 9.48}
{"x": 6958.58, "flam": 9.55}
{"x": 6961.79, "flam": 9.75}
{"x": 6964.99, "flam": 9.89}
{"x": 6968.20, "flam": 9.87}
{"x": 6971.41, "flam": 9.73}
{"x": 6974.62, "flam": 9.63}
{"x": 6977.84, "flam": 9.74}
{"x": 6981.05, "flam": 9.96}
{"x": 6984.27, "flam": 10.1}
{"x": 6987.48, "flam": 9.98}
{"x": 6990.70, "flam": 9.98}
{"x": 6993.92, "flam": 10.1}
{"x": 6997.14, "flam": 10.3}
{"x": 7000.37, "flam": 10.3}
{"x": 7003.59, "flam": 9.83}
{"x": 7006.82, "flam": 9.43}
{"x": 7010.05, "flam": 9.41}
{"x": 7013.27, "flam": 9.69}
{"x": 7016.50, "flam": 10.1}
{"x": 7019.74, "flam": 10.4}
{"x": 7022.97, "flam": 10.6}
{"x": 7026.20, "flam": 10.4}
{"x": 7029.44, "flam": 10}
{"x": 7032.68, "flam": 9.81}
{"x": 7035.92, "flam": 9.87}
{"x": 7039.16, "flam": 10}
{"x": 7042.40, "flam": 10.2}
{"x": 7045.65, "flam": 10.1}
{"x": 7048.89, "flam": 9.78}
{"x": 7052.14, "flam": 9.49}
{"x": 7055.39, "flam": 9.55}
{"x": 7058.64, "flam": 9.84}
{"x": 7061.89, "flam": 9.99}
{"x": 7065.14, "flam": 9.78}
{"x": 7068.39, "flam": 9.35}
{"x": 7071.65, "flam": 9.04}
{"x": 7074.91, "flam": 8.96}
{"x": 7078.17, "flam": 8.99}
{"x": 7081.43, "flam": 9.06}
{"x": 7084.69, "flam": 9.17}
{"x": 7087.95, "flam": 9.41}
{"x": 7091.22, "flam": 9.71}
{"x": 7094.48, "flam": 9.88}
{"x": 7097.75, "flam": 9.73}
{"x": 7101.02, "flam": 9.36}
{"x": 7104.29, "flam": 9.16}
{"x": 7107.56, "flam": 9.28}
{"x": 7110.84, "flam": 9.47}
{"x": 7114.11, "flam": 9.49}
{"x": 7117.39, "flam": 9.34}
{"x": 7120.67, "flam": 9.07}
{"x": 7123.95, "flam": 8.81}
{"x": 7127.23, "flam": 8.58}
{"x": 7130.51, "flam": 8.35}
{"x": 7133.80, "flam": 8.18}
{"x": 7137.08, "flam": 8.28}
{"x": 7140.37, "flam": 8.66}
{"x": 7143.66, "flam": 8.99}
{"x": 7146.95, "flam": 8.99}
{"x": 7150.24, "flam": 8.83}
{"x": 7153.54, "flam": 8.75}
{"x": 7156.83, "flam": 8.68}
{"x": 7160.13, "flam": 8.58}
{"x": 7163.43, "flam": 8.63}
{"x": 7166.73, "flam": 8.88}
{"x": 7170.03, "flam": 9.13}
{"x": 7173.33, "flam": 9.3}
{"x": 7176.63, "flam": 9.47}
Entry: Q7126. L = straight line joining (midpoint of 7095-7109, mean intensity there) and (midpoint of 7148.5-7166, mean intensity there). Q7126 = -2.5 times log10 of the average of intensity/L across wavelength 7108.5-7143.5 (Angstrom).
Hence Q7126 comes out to 0.03 mag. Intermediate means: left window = 9.42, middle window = 8.84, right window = 8.7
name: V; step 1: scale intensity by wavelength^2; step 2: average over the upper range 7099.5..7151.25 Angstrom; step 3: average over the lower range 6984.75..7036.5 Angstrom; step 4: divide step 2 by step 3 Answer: 0.9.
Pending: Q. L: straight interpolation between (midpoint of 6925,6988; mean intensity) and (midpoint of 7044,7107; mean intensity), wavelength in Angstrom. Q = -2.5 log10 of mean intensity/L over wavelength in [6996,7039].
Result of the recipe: -0.04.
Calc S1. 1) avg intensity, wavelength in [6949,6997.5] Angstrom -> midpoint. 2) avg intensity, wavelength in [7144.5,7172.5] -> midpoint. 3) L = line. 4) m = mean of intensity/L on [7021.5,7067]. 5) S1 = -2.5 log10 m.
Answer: -0.06 mag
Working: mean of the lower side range 9.84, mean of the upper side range 8.83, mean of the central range 9.95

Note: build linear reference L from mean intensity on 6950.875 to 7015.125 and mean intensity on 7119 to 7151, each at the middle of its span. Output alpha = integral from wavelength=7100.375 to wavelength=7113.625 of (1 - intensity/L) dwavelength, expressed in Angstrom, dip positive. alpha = -0.7 Angstrom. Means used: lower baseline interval 9.82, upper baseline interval 8.67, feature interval 9.33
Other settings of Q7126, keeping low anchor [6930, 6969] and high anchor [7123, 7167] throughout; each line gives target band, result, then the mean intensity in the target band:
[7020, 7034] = -0.10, 10.2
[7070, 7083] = 0.01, 9.01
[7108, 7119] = -0.07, 9.41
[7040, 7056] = -0.07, 9.85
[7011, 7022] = -0.07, 10.1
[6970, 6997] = -0.03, 9.93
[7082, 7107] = -0.06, 9.46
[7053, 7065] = -0.07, 9.77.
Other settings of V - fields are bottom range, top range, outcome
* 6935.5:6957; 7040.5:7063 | 1.01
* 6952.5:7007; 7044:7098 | 0.99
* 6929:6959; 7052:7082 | 0.99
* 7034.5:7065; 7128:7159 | 0.90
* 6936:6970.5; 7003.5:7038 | 1.02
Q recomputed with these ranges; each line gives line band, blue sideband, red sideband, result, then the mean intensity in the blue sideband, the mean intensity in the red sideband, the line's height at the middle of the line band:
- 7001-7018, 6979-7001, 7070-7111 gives 0.02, 10.1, 9.32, 9.94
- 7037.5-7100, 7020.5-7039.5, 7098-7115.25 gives 0.02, 10.1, 9.38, 9.75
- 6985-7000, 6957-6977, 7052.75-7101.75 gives -0.05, 9.73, 9.46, 9.67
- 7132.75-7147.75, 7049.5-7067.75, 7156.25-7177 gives 0.06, 9.71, 8.94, 9.13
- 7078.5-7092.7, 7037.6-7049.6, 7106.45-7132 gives 0.02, 10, 9.05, 9.49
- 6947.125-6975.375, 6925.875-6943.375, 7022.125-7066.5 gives -0.01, 9.56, 9.95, 9.65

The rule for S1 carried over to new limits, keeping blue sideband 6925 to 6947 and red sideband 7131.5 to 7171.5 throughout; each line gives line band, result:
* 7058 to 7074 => -0.053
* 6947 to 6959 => -0.009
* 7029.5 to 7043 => -0.081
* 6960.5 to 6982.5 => -0.029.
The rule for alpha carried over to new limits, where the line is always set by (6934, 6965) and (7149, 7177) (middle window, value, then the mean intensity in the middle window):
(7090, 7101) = -0.6 Angstrom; 9.72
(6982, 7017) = -0.8 Angstrom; 9.93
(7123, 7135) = 0.8 Angstrom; 8.47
